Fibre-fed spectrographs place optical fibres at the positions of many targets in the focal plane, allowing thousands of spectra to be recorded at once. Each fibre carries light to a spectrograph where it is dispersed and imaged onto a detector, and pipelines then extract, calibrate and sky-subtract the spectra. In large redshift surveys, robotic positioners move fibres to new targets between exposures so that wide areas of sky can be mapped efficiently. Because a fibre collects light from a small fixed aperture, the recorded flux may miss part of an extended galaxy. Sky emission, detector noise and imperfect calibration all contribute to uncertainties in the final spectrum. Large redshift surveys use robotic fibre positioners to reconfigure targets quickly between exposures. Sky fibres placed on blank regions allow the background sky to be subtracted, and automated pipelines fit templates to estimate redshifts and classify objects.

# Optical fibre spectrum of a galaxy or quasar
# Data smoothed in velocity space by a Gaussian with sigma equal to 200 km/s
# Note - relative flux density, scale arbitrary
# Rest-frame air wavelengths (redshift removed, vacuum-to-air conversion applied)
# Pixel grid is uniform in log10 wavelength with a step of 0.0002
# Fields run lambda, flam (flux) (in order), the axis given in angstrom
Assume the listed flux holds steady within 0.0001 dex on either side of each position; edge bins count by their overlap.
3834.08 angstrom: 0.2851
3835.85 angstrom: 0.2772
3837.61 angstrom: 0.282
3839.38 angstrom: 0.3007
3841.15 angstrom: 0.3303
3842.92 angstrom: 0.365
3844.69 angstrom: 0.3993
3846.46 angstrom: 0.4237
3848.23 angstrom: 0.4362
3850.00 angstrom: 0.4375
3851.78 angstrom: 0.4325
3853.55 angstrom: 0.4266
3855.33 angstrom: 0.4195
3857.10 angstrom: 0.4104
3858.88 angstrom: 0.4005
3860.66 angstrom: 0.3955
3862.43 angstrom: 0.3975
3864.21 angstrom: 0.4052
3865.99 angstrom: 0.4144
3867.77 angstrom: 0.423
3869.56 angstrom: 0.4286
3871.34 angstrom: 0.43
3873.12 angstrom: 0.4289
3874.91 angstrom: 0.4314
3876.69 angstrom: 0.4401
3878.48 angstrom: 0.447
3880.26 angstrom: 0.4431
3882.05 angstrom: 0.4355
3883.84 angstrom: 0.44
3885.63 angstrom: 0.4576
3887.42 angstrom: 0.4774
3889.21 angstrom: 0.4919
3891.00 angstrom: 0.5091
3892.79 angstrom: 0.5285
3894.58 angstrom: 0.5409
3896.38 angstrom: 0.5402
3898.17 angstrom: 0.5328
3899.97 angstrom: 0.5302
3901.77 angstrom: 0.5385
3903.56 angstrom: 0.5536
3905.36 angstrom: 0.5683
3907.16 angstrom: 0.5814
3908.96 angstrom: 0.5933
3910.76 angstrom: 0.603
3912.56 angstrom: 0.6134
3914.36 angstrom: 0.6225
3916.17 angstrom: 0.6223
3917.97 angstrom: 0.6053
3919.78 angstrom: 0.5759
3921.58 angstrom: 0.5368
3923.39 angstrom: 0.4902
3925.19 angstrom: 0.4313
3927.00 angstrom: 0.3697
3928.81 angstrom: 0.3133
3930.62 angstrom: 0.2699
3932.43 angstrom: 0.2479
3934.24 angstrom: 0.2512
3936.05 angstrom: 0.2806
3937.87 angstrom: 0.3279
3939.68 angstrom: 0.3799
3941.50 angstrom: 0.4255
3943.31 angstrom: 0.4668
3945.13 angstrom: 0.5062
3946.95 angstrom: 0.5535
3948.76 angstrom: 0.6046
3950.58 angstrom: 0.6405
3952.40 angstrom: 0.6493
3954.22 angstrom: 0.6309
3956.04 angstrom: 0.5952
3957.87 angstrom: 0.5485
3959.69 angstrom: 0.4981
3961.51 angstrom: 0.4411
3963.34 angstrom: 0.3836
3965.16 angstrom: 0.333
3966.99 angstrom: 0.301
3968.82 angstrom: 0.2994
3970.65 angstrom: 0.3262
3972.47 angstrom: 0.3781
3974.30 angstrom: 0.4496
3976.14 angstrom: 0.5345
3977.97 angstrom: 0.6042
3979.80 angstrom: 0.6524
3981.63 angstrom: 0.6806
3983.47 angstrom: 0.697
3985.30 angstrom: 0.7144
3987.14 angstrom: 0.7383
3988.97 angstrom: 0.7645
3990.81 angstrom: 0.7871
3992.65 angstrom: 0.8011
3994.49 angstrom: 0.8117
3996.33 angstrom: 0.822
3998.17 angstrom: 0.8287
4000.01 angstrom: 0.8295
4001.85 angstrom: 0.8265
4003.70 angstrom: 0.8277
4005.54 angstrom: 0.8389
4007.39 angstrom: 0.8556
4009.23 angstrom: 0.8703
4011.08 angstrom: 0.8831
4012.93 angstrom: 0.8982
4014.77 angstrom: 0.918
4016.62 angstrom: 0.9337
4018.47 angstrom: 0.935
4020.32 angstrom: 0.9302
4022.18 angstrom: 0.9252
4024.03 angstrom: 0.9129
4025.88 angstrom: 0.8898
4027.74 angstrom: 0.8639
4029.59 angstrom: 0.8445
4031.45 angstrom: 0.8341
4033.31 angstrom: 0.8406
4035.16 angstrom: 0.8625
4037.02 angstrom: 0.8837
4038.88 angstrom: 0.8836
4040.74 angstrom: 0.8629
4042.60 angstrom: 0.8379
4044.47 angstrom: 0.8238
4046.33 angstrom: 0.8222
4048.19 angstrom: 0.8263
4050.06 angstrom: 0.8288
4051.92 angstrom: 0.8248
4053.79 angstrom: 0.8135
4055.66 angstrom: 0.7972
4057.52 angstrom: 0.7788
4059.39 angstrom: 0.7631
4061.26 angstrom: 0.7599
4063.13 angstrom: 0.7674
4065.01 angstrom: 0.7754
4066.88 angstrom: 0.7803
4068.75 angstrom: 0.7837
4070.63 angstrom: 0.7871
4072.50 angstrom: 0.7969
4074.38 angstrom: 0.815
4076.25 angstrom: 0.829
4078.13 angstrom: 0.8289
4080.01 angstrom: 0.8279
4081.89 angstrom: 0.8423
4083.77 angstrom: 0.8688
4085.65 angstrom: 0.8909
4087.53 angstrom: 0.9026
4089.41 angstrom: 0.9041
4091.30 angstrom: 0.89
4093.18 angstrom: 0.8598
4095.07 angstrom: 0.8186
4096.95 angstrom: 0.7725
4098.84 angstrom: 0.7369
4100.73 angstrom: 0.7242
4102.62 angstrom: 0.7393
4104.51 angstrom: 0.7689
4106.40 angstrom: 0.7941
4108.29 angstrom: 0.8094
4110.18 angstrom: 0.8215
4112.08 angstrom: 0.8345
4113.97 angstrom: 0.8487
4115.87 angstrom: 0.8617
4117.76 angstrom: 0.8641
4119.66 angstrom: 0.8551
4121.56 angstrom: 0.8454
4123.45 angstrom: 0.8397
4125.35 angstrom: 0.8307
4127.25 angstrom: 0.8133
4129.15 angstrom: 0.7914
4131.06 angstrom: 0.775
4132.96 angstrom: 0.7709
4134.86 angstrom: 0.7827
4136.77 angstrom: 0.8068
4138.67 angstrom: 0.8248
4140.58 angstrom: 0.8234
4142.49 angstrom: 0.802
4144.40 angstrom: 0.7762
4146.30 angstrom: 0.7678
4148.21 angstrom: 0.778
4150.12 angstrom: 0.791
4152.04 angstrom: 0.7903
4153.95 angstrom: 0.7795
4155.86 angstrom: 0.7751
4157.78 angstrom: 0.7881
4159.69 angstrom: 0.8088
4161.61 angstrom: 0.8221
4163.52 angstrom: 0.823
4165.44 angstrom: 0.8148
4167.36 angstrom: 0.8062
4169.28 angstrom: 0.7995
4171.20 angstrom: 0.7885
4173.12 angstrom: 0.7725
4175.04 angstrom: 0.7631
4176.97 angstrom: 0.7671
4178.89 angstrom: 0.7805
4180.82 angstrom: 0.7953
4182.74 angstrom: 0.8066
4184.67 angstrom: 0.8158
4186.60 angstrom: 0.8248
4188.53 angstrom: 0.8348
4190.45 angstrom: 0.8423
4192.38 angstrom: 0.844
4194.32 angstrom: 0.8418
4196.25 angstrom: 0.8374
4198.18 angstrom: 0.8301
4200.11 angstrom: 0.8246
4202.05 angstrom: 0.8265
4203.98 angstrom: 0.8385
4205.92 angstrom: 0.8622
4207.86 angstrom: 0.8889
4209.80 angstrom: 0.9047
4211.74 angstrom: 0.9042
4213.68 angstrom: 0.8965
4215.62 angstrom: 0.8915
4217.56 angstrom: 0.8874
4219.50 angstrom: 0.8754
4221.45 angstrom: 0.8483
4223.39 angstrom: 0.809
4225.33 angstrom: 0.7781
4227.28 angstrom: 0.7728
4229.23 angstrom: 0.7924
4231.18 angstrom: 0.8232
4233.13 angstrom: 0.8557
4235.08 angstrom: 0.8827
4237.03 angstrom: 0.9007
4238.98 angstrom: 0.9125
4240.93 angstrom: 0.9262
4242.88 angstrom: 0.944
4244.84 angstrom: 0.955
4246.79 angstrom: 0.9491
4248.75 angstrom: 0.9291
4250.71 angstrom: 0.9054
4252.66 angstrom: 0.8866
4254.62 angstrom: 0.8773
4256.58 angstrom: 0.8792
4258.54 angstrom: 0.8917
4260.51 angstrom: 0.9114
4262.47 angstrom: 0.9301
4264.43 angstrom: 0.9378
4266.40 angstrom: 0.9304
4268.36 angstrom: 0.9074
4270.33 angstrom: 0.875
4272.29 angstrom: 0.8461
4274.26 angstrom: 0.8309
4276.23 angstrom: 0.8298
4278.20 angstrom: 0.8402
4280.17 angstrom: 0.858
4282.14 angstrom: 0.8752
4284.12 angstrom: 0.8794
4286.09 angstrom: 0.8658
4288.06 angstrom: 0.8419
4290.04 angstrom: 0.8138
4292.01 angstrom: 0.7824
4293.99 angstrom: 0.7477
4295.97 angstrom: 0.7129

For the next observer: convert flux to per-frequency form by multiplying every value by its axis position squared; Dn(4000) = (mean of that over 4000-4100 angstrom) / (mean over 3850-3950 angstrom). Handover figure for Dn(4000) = 1.9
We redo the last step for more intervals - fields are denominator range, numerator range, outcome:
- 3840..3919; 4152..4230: 2.02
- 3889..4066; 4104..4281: 1.42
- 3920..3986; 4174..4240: 2.03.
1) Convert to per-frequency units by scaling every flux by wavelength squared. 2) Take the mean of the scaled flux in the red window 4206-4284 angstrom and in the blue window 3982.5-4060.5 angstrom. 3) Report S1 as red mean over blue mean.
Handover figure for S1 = 1.2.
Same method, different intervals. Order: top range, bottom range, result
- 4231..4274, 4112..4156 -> 1.18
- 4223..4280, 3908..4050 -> 1.53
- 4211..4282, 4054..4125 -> 1.16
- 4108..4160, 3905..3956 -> 1.82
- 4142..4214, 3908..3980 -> 1.94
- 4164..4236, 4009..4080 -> 1.06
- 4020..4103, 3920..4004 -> 1.61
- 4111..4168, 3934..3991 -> 1.72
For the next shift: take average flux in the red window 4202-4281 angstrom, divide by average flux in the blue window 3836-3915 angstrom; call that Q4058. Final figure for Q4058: 1.91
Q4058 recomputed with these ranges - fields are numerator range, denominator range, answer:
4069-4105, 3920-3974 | 1.90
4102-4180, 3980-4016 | 0.99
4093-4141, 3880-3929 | 1.54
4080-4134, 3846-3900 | 1.83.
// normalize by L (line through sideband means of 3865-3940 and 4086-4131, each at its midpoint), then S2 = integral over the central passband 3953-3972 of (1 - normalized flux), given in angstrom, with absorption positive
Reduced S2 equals 4.4 angstrom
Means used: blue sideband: 0.471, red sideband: 0.823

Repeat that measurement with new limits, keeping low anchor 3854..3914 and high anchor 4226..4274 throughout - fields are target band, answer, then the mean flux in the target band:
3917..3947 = 7.0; 0.41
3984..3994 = -2.7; 0.761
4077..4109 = -4.8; 0.822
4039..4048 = -2.5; 0.84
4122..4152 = -1.4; 0.799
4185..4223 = -0.8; 0.857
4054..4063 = -1.3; 0.778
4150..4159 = 0.0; 0.785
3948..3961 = -0.7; 0.59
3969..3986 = 1.2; 0.547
